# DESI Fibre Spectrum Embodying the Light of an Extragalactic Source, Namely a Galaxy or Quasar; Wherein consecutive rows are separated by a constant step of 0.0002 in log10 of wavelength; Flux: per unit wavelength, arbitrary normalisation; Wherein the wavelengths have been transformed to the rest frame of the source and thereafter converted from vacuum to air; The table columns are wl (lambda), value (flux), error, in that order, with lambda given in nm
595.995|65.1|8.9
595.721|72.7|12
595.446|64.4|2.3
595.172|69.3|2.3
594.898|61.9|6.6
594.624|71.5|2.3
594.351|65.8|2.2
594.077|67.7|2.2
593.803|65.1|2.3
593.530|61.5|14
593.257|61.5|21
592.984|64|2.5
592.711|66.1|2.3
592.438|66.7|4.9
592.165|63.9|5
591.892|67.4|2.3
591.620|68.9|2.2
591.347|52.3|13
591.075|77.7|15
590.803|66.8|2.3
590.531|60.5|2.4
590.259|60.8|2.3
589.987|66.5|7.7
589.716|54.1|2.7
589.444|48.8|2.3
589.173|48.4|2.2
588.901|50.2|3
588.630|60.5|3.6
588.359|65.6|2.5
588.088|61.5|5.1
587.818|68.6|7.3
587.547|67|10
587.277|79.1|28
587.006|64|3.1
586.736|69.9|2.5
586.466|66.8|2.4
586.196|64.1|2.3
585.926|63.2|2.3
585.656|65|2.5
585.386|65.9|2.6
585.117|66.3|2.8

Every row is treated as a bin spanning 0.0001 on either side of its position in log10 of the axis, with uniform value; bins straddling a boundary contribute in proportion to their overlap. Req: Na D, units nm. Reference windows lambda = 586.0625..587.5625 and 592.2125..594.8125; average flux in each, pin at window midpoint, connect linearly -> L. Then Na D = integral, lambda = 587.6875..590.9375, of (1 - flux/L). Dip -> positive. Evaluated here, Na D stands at 0.39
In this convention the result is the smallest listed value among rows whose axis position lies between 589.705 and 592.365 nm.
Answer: 52.3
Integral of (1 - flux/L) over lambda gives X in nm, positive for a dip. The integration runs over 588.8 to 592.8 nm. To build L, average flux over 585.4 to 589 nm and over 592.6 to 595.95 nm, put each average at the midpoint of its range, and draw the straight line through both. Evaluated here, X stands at 0.26 nm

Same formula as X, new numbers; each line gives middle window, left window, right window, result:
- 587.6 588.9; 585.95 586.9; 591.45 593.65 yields 0.062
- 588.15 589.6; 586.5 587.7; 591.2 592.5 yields 0.269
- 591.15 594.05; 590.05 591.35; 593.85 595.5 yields 0.072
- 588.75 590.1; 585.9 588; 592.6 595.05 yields 0.271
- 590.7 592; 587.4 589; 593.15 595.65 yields -0.049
